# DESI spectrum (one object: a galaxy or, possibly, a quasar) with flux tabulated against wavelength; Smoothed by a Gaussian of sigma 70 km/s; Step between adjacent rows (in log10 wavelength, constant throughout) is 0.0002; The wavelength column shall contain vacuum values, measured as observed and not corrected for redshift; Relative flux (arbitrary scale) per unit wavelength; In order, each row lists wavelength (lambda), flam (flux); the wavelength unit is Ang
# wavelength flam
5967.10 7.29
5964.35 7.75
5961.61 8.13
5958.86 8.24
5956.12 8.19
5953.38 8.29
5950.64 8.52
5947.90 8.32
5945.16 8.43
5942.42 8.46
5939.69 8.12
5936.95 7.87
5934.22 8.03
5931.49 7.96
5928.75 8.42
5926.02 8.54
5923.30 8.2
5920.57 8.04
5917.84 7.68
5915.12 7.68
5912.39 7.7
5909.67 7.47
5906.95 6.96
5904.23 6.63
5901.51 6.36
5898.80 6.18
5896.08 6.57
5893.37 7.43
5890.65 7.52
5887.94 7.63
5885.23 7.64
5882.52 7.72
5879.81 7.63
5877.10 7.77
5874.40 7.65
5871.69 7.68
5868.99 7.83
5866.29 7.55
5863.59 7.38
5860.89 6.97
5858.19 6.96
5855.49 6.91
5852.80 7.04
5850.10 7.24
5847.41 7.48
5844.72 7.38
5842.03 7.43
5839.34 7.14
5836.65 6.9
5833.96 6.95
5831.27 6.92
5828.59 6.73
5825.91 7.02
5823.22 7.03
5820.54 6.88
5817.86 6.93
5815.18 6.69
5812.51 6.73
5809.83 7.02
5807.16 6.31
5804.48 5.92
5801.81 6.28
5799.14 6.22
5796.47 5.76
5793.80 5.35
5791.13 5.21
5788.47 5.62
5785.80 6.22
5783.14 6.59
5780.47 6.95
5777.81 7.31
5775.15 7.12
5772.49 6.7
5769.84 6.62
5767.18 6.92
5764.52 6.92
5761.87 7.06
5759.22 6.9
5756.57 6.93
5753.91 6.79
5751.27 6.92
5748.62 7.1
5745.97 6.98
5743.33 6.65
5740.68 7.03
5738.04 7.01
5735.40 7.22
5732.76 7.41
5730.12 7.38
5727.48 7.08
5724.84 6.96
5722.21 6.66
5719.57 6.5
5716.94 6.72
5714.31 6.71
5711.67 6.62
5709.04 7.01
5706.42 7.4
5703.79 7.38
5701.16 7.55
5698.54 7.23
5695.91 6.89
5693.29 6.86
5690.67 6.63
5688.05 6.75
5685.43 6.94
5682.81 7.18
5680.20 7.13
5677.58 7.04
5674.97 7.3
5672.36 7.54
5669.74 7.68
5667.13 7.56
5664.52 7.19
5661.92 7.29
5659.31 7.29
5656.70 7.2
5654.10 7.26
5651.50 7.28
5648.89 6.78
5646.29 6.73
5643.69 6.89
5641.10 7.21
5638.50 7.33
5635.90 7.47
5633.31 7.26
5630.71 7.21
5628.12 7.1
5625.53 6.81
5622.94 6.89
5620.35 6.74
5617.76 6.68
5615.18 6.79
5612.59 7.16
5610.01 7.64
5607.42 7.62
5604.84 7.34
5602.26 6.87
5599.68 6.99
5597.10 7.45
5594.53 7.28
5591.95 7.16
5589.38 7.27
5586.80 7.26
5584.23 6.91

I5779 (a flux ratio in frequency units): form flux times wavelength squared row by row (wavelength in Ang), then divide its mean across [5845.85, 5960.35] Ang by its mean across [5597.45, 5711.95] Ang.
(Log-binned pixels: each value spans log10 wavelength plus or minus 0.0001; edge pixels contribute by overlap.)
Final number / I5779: 1.17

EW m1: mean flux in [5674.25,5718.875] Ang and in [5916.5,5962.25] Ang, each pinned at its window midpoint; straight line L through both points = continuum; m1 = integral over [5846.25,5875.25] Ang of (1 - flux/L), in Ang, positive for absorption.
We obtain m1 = 1.81 Ang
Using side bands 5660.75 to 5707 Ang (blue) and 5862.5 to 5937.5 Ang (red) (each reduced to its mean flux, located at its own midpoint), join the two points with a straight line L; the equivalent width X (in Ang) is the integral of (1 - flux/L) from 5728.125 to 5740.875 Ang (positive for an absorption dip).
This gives 0.10 Ang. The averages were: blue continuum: 7.19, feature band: 7.22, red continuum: 7.56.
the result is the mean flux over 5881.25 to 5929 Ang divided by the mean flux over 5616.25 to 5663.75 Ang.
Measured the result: 1.1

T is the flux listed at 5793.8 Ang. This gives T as 5.35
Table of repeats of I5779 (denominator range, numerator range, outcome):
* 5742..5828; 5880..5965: 1.23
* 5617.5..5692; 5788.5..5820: 0.92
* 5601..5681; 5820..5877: 1.08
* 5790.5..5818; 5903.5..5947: 1.33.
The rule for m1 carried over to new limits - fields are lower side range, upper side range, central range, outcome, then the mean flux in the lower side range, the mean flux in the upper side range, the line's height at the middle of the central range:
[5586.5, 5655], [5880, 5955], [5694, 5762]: 3.1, 7.13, 7.72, 7.34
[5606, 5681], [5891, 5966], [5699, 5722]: 1.1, 7.18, 7.78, 7.32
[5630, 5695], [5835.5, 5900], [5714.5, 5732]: 0.8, 7.16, 7.32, 7.21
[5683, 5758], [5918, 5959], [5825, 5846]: 1.6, 6.98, 8.23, 7.64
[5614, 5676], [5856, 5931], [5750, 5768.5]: 1.0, 7.15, 7.47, 7.3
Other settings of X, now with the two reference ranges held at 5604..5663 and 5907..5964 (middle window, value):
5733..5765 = 2.20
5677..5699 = 1.06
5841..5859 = 1.39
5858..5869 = 0.75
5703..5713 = 0.37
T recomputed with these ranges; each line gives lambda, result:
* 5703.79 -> 7.38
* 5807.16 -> 6.31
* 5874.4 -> 7.65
